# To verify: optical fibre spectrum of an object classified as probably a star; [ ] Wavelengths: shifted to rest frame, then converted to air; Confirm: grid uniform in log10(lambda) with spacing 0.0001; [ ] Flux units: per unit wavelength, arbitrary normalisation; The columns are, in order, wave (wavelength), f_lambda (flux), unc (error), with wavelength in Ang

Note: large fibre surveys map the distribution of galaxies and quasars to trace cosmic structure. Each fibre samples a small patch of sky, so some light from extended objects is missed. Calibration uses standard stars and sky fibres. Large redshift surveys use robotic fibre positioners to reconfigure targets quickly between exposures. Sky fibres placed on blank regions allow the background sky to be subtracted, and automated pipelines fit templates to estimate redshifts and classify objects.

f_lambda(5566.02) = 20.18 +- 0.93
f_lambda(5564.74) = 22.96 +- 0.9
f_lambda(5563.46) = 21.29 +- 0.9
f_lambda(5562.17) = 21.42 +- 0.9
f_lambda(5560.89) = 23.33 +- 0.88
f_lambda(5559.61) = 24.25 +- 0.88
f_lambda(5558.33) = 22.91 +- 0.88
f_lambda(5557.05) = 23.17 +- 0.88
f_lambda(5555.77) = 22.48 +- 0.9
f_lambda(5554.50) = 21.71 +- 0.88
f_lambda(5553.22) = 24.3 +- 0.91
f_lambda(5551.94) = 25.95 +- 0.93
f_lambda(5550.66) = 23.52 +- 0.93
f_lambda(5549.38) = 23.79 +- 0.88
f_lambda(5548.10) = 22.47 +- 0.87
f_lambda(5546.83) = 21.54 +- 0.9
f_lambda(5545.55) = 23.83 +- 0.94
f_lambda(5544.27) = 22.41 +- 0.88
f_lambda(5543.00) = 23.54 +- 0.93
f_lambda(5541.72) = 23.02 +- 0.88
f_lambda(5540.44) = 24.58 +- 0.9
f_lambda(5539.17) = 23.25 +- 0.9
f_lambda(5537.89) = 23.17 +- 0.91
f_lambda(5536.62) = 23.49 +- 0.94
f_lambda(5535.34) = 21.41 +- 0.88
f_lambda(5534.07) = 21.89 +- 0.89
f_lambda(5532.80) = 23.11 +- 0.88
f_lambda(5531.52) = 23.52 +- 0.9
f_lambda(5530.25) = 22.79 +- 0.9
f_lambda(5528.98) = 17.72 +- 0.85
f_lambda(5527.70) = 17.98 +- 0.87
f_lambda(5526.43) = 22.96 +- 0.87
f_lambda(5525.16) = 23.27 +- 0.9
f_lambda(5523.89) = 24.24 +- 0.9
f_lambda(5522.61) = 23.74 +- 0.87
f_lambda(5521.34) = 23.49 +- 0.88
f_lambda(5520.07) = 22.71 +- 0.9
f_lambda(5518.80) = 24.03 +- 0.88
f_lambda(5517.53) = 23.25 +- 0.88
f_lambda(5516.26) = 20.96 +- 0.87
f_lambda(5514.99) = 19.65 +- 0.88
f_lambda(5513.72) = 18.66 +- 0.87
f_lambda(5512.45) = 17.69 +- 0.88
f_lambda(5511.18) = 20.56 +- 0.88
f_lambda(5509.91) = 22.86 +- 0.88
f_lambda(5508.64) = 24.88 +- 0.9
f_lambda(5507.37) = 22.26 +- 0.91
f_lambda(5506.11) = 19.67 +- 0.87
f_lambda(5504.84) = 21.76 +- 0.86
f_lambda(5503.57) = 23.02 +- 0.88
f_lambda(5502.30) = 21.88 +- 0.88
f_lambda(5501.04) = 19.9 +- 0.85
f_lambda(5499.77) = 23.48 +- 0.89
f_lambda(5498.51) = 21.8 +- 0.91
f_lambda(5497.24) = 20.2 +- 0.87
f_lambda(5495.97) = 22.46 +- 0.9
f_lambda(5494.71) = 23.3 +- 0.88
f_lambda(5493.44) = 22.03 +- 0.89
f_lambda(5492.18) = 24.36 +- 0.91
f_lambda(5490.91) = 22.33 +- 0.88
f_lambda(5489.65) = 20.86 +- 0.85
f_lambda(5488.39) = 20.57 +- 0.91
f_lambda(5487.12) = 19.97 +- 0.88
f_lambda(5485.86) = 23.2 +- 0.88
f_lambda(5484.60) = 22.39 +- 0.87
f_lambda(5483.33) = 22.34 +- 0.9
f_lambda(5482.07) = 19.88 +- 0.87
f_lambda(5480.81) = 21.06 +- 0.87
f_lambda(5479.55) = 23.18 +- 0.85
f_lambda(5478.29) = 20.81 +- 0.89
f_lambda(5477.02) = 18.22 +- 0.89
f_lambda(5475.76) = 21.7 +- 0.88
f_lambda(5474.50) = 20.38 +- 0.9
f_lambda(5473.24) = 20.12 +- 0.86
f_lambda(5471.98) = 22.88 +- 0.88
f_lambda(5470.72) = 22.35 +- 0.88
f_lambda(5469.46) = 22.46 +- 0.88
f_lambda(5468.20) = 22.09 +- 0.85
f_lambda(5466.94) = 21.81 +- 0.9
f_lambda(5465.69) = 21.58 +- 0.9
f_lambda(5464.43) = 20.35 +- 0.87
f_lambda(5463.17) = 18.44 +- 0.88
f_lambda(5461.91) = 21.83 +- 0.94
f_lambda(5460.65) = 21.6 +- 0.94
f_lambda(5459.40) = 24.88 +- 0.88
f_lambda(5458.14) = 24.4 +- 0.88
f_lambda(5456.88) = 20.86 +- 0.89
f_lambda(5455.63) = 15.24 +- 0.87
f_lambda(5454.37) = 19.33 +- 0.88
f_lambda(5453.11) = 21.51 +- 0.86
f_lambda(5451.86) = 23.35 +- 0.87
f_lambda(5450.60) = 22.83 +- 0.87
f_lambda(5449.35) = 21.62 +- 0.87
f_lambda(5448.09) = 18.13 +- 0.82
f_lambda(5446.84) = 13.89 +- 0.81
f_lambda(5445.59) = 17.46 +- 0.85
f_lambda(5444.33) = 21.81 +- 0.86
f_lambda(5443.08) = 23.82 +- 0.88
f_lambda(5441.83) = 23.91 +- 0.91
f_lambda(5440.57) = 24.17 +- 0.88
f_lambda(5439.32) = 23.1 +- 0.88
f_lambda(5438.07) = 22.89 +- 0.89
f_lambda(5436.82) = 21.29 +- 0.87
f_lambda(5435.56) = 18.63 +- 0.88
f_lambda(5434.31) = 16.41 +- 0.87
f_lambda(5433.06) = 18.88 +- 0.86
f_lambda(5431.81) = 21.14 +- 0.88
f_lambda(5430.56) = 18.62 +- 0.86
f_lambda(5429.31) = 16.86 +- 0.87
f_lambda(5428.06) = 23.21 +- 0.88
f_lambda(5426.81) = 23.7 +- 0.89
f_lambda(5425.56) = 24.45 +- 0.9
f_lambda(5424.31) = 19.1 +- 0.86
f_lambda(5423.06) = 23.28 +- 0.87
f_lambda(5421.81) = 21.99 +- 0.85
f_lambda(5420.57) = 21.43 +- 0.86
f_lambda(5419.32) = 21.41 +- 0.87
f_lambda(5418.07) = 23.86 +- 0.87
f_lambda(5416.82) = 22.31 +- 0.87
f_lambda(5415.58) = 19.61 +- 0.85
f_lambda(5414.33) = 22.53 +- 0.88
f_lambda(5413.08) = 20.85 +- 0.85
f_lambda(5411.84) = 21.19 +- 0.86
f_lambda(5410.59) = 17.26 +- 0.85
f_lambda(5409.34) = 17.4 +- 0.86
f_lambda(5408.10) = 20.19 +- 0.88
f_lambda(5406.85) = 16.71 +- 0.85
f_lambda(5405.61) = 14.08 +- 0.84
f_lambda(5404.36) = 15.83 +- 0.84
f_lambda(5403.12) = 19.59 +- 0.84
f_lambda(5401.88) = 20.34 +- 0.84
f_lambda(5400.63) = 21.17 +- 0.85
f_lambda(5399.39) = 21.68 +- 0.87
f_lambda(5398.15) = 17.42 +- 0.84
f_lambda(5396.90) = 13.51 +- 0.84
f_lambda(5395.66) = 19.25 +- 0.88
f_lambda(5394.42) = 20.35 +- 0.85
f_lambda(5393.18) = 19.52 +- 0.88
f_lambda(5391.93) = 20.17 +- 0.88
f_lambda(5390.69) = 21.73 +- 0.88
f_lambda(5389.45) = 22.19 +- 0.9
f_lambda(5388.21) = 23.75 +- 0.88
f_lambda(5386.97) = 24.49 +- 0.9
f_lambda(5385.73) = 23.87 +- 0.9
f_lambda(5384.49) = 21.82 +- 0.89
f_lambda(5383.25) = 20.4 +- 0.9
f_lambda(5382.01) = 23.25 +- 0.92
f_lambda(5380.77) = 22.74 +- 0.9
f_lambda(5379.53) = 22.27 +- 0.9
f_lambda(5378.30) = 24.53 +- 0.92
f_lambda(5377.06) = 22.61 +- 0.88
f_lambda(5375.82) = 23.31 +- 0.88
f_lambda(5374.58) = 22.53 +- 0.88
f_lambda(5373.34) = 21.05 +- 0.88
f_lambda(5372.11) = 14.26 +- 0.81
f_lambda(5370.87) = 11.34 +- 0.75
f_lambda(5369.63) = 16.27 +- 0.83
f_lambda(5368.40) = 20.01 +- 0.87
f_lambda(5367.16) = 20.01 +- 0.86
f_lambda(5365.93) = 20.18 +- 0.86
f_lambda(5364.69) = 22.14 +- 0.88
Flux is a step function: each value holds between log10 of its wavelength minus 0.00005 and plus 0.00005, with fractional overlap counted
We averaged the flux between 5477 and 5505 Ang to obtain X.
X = 21.8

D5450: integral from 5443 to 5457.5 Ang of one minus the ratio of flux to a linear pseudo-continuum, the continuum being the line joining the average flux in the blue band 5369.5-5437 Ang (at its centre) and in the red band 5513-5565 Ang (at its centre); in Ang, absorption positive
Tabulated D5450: 0.9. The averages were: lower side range 20.3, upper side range 22.6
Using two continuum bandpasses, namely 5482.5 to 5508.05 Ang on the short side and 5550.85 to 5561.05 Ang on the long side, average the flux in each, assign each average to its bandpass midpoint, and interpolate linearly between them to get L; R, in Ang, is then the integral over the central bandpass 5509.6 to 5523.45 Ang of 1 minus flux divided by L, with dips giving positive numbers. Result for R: 0.5 Ang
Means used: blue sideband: 21.9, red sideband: 23.5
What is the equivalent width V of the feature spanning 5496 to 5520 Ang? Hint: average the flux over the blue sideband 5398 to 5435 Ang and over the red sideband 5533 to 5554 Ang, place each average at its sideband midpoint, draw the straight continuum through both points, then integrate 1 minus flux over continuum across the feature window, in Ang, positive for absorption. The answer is 0.9 Ang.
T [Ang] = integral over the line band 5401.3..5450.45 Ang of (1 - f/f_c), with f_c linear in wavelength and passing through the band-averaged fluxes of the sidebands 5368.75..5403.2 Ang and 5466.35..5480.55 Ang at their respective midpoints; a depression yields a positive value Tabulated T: 1.4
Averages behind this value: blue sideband 20.6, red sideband 21.4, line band 20.4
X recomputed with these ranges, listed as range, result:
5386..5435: 20.2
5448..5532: 21.6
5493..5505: 22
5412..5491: 21.2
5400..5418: 19.4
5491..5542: 22.1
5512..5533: 21.8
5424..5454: 20.9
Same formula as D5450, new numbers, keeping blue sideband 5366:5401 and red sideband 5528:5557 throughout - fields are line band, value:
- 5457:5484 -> 0.3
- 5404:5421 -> 1.1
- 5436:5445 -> -0.6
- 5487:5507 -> 0.4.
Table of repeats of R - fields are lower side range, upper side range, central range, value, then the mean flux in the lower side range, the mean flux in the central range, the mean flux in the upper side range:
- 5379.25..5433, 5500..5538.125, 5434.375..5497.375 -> -0.1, 20.6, 21.3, 21.9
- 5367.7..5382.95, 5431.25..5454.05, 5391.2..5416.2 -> 1.9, 20.3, 18.9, 20.8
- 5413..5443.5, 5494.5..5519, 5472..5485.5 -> 0.2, 21.5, 21.1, 21.5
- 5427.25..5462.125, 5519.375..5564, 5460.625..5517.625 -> 0.7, 20.8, 21.4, 22.8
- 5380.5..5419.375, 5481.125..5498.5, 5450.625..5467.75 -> 0.0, 20.3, 21.2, 21.8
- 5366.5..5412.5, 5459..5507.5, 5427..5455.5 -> 0.4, 20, 20.5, 21.6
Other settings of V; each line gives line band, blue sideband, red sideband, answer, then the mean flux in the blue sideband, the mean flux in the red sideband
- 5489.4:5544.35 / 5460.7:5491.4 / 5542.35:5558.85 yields 0.5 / 21.3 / 23.2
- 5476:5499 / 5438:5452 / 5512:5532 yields -0.1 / 21.3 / 21.7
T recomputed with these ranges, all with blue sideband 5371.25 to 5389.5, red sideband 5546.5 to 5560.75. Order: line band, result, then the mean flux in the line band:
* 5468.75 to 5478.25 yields 0.7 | 21.1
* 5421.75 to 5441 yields 1.2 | 21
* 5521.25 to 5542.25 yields 0.6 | 22.5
